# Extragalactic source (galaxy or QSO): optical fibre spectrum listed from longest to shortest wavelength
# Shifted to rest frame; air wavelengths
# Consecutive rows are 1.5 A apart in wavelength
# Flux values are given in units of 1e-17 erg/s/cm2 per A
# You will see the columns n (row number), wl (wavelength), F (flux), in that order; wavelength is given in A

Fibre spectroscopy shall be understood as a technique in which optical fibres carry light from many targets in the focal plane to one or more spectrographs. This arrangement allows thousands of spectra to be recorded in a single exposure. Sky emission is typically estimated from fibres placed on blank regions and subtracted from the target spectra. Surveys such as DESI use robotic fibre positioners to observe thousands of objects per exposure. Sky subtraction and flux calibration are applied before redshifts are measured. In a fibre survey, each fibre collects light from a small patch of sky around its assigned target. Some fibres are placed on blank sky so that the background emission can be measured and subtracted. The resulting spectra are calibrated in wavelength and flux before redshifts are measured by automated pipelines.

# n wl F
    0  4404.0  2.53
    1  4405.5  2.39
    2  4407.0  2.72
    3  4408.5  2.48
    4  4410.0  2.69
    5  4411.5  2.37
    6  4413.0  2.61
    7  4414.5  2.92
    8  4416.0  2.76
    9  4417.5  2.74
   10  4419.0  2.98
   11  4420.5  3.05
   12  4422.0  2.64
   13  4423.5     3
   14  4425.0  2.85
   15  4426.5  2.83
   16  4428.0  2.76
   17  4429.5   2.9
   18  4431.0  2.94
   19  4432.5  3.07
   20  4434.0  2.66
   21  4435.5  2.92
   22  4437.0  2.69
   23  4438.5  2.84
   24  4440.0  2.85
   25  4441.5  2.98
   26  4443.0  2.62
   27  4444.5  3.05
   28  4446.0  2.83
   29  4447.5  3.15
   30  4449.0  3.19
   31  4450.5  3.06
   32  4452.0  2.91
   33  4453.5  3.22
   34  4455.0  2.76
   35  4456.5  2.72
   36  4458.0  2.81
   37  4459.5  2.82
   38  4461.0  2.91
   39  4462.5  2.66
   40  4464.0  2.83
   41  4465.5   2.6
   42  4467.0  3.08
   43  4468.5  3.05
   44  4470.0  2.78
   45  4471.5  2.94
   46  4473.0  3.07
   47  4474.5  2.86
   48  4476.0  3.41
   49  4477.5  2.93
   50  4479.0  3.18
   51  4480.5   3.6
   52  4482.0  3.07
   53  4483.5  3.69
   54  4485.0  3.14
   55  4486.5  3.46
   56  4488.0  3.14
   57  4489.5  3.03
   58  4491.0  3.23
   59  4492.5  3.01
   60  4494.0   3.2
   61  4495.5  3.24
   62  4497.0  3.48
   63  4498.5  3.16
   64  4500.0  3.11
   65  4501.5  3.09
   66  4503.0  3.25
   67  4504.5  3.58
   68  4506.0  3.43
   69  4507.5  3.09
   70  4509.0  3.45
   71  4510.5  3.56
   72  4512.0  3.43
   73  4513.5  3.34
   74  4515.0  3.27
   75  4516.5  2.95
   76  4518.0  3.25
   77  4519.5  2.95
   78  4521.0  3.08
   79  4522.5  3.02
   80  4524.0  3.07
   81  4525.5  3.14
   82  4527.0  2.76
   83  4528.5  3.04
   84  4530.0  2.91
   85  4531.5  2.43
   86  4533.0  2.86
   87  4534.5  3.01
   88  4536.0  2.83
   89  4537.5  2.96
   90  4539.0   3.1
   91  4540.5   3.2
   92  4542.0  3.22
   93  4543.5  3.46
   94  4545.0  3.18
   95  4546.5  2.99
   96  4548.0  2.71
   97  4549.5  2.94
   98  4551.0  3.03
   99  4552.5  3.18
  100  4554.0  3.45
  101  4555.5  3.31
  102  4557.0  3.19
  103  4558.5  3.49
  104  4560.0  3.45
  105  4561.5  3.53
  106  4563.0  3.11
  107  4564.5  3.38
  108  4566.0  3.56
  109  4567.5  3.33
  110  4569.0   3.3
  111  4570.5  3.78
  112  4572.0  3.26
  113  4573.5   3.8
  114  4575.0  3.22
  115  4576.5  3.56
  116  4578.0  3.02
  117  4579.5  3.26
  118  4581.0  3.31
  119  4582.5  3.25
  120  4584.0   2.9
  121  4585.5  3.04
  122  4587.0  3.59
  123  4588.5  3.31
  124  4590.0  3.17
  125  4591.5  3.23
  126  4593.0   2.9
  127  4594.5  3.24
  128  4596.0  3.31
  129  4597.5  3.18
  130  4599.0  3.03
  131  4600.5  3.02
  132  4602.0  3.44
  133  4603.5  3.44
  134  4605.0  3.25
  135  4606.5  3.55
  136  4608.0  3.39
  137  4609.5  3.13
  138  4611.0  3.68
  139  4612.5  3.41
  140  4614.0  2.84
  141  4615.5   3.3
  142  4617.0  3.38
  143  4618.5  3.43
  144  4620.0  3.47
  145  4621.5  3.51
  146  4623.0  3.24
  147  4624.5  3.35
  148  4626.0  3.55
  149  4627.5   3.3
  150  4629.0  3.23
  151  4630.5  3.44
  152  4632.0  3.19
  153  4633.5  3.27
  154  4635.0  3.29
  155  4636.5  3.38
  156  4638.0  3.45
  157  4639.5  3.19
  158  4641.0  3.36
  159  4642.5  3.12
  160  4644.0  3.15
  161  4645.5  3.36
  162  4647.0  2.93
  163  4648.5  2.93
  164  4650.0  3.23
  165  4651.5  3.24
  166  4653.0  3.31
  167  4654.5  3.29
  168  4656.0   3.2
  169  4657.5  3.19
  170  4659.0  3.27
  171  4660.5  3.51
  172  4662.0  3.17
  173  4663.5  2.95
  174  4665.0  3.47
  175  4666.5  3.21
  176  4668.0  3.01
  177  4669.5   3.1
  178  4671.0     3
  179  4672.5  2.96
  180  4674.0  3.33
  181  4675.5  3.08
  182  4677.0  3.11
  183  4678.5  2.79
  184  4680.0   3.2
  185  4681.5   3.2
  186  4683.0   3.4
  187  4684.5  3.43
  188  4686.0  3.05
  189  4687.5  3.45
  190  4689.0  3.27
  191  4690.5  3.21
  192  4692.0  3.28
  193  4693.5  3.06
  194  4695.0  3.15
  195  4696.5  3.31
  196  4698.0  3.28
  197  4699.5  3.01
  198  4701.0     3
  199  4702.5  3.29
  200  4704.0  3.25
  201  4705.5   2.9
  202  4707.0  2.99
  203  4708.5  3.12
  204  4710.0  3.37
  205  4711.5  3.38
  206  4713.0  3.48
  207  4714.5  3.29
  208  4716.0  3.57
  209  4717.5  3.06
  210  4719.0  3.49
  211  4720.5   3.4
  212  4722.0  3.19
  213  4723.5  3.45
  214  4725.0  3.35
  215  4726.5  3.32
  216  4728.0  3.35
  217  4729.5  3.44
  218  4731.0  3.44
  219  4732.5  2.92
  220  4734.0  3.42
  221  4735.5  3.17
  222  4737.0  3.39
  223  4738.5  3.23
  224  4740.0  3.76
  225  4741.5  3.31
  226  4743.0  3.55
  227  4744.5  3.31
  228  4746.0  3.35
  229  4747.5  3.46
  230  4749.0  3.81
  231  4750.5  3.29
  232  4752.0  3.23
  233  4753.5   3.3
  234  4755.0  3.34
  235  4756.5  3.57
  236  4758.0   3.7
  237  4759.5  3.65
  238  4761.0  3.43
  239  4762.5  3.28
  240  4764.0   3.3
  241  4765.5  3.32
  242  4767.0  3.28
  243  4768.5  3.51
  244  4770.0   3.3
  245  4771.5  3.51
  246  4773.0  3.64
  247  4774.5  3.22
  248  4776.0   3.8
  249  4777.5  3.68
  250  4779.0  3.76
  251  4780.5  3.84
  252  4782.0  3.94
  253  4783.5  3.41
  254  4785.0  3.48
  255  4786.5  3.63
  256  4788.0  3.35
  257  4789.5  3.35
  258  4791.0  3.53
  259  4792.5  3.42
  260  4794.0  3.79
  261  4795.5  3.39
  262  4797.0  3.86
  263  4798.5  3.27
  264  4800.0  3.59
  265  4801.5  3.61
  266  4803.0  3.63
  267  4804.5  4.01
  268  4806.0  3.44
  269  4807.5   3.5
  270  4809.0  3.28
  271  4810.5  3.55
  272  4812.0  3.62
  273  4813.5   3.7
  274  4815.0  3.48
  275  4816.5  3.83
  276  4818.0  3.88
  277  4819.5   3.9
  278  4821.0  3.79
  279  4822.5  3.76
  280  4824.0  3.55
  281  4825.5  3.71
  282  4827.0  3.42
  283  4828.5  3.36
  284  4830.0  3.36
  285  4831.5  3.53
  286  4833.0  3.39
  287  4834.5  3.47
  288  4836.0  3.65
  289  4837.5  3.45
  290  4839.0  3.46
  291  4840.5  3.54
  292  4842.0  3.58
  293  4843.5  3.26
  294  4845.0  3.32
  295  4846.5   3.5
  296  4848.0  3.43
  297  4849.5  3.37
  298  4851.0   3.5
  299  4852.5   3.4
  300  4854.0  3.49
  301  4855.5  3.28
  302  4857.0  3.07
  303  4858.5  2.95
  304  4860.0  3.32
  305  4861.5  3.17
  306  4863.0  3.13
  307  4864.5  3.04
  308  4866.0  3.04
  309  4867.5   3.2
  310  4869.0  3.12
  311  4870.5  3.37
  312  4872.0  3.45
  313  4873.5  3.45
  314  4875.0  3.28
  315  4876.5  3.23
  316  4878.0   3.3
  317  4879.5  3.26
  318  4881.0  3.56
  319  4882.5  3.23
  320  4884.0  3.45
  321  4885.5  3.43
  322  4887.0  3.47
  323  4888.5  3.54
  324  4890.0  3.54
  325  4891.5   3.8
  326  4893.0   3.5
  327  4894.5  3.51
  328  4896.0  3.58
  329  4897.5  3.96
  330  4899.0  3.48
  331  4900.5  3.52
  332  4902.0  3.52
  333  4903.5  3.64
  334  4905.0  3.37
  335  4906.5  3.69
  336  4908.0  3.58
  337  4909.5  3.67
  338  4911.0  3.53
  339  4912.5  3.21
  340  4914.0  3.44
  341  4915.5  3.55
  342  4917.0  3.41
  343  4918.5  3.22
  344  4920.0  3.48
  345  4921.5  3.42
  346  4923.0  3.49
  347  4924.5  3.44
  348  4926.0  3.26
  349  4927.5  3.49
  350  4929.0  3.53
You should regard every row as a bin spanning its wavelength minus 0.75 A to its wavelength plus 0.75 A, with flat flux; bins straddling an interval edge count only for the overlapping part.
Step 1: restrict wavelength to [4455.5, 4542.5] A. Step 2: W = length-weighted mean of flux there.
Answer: 3.09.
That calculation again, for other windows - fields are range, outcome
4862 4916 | 3.43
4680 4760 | 3.32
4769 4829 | 3.6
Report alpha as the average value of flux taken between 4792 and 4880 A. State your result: 3.45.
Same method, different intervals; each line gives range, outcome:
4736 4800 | 3.49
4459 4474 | 2.87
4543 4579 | 3.3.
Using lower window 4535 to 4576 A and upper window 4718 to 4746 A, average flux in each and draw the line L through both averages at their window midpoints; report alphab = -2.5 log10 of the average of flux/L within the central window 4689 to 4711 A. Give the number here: 0.06 mag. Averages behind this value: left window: 3.26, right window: 3.36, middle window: 3.16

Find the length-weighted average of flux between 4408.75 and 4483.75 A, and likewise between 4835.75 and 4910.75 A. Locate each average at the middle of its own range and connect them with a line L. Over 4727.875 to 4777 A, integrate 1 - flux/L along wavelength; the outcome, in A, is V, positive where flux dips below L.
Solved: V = -2.2 A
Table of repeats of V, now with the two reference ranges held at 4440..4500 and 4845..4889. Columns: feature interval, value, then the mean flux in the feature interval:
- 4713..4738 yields -0.9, 3.33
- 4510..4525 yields -0.5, 3.19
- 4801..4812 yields -1.0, 3.58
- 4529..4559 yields 0.3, 3.07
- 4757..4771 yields -0.8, 3.42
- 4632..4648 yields -0.4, 3.24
